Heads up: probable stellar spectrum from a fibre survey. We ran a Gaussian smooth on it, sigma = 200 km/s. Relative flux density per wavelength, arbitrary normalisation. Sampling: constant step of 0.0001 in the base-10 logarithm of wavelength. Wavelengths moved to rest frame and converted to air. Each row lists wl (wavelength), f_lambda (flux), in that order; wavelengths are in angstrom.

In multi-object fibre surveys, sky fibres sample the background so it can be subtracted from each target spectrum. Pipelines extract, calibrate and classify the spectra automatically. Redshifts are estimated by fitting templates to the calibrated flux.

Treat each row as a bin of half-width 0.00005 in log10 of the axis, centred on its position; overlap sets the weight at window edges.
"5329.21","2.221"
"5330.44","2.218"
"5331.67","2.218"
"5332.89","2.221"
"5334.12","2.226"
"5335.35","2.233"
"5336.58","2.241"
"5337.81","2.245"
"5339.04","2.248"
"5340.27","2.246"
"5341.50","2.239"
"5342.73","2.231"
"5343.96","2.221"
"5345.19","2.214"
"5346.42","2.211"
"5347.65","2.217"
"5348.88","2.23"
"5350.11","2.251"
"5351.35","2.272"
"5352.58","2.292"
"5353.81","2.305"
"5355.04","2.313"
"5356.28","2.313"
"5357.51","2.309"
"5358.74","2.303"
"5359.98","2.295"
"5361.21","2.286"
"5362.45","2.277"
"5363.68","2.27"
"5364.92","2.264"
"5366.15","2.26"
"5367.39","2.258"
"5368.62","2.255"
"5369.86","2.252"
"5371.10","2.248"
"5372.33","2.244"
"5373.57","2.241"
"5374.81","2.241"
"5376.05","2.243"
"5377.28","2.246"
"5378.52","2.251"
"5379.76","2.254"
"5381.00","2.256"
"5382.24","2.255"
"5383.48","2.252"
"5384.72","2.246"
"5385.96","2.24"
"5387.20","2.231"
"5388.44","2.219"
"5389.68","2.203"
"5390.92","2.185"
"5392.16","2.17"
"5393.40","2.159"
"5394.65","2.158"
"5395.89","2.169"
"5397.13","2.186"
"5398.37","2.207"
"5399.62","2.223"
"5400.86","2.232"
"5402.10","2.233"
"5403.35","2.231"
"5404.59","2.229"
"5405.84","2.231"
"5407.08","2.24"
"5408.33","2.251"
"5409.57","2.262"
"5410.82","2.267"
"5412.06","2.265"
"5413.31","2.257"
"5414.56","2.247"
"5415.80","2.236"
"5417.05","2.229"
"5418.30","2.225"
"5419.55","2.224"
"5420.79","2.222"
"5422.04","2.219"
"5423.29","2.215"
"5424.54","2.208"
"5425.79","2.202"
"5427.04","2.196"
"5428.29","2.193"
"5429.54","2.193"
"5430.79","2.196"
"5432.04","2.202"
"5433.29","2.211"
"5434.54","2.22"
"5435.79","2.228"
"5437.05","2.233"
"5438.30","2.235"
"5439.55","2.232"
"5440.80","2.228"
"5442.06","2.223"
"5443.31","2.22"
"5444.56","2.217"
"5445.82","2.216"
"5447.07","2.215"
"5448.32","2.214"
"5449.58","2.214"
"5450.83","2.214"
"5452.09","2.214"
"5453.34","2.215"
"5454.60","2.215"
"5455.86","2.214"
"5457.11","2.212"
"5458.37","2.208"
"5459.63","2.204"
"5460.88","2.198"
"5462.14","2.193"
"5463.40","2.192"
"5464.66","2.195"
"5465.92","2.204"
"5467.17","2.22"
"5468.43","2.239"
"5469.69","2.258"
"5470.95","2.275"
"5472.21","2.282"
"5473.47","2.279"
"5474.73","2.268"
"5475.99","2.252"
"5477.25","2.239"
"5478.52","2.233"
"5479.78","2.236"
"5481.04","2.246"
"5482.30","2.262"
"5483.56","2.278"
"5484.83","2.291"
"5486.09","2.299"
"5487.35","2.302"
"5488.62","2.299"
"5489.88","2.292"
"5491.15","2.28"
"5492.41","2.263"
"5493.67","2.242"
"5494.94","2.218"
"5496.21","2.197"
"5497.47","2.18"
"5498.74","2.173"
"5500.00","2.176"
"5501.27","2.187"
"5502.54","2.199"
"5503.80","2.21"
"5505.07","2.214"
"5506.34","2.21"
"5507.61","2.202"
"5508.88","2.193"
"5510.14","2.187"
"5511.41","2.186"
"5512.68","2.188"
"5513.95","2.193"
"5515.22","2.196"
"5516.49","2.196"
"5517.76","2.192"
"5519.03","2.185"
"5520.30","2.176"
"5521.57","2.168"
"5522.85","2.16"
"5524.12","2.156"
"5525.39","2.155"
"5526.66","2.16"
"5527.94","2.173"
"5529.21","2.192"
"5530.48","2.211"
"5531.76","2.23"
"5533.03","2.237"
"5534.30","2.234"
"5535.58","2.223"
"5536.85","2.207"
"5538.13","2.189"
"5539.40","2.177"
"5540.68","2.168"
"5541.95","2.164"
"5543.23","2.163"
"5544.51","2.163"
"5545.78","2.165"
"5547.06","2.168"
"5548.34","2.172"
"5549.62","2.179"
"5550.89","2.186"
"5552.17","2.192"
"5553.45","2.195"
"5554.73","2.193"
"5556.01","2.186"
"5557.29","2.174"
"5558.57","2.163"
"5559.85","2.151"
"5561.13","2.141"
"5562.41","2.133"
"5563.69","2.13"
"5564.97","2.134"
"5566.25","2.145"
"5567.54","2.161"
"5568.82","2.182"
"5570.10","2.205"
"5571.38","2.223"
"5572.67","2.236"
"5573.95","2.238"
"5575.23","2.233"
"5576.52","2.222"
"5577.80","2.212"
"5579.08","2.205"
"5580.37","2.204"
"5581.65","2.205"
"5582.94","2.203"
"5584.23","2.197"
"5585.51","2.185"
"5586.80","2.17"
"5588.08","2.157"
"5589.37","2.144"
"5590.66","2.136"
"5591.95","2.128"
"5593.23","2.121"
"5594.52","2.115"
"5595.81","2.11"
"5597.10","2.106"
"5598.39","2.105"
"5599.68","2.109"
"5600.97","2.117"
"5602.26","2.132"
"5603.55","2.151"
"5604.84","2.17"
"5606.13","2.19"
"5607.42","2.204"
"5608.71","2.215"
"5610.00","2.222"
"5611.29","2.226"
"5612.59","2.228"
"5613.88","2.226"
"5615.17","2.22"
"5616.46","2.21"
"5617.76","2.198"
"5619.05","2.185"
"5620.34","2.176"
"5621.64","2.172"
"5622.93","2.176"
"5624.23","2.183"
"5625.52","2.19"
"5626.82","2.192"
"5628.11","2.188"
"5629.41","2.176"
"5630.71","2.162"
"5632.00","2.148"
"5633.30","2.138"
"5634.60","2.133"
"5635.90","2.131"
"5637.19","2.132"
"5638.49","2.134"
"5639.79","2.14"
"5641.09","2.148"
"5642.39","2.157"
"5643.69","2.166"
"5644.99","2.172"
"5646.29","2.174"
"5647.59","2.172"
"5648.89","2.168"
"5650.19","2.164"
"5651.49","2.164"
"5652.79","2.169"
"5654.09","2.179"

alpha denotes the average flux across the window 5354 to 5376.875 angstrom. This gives 2.27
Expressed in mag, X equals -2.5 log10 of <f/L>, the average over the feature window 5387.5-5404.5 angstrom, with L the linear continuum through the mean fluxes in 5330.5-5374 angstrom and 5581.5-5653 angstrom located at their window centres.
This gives 0.02 mag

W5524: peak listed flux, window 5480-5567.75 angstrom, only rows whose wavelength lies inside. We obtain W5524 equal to 2.302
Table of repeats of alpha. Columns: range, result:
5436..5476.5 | 2.22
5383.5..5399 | 2.2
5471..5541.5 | 2.22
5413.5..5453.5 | 2.22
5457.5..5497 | 2.25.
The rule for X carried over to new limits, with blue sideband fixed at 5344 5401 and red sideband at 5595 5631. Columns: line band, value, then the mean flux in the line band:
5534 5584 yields 0.00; 2.18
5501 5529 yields 0.01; 2.19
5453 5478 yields 0.00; 2.23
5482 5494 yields -0.03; 2.28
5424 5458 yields 0.01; 2.21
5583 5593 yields 0.01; 2.16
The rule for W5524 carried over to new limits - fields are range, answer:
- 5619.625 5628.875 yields 2.192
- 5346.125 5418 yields 2.313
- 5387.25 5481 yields 2.282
